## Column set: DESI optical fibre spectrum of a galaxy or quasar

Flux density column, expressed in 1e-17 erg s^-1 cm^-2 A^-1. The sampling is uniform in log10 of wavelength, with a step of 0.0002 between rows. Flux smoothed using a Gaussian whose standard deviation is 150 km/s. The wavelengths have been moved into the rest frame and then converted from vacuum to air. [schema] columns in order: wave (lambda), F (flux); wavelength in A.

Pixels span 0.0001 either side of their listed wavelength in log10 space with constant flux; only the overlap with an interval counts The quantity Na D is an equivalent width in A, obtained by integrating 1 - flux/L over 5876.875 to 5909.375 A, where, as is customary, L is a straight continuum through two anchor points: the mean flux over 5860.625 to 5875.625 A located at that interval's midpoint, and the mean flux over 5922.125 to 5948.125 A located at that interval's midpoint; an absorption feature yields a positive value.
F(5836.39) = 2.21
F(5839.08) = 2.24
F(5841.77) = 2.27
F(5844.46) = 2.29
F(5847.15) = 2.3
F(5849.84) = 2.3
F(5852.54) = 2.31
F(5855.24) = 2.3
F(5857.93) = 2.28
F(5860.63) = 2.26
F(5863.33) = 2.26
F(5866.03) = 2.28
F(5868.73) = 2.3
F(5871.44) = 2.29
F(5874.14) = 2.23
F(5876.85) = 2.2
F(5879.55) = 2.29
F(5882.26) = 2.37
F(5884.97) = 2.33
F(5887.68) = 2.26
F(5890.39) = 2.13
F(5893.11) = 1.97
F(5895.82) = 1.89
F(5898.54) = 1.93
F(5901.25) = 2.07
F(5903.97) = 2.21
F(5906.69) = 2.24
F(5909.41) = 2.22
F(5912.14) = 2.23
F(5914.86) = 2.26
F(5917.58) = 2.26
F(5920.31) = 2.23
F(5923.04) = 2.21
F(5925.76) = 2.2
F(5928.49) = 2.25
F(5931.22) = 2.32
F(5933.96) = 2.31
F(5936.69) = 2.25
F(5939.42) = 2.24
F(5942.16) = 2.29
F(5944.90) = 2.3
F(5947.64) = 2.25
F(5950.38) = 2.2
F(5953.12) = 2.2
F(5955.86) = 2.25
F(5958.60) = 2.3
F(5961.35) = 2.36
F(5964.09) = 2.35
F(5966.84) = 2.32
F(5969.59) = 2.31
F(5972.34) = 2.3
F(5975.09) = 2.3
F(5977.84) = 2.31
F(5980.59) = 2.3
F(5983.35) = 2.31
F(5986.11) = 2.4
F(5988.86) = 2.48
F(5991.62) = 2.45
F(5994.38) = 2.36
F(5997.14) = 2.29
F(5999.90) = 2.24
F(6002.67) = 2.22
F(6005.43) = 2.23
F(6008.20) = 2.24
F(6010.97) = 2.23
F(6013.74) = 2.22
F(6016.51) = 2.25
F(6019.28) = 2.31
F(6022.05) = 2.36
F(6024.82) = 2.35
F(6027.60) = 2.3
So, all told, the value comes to 1.57 A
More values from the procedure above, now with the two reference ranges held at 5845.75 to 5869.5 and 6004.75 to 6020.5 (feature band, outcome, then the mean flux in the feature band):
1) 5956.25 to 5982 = -0.6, 2.31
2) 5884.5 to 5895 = 0.6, 2.14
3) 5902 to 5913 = 0.3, 2.21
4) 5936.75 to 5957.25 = 0.1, 2.25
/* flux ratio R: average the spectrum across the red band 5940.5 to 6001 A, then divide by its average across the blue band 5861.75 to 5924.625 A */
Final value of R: 1.05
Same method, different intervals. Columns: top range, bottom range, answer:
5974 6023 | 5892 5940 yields 1.06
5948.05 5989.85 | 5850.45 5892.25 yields 1.02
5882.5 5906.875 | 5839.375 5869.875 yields 0.93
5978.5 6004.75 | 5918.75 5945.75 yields 1.03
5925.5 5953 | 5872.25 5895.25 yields 1.02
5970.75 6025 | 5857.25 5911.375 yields 1.05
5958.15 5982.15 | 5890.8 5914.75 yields 1.10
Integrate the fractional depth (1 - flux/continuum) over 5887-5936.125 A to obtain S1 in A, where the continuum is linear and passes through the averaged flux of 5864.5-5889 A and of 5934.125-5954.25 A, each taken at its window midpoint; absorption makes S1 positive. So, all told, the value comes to 1.9 A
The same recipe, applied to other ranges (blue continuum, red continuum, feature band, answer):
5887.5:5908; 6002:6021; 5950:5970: -1.1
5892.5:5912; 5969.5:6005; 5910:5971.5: -2.0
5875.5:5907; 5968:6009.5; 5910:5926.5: -0.2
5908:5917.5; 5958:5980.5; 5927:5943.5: 0.0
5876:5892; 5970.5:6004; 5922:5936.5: 0.2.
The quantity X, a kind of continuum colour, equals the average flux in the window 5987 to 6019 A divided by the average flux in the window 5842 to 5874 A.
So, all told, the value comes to 1.00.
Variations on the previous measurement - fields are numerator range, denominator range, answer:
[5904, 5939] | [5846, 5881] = 0.99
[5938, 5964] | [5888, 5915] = 1.07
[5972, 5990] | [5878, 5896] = 1.07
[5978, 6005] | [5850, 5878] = 1.03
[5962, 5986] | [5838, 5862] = 1.02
